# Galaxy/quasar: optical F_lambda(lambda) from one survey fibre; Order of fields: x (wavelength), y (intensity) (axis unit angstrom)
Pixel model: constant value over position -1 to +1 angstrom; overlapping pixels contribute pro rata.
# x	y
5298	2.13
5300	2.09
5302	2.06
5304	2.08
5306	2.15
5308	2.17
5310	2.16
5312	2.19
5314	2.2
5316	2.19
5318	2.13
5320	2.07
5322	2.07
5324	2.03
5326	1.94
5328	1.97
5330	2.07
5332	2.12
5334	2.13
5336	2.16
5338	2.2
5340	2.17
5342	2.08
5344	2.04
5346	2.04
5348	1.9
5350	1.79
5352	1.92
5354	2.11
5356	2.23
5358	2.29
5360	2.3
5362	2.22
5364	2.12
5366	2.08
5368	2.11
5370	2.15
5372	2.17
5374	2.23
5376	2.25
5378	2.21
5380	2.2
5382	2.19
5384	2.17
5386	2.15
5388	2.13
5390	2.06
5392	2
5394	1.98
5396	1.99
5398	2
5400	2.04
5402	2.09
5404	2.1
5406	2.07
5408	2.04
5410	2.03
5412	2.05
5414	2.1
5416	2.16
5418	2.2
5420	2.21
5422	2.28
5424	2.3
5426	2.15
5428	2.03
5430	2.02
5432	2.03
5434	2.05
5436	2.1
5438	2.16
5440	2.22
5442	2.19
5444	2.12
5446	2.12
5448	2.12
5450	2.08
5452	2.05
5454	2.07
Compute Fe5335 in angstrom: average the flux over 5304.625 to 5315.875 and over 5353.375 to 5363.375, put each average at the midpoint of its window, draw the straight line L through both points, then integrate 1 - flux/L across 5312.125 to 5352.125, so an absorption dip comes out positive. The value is 2.39 angstrom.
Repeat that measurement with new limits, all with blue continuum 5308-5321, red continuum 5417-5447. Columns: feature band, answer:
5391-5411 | 1.1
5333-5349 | 0.5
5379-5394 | 0.2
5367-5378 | -0.2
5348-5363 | 0.3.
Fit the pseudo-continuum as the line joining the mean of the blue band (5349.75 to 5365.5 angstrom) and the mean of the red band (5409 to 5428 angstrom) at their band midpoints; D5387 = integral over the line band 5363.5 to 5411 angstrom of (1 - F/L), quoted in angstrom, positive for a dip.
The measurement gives 0.9 angstrom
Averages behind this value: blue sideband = 2.14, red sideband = 2.16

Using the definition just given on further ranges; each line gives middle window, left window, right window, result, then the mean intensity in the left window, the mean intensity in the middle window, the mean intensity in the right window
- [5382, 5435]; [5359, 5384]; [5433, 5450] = 1.51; 2.19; 2.1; 2.13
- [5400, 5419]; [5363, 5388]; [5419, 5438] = 0.48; 2.17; 2.09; 2.13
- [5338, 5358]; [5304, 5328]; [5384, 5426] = 0.52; 2.11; 2.05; 2.1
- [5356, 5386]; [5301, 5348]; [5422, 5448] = -1.12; 2.1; 2.19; 2.13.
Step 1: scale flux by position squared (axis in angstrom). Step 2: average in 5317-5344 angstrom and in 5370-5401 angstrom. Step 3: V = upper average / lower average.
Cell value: 1.0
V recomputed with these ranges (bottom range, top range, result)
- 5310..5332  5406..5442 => 1.06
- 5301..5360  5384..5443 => 1.03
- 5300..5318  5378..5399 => 1.00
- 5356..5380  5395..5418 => 0.96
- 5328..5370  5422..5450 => 1.05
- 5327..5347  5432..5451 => 1.05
